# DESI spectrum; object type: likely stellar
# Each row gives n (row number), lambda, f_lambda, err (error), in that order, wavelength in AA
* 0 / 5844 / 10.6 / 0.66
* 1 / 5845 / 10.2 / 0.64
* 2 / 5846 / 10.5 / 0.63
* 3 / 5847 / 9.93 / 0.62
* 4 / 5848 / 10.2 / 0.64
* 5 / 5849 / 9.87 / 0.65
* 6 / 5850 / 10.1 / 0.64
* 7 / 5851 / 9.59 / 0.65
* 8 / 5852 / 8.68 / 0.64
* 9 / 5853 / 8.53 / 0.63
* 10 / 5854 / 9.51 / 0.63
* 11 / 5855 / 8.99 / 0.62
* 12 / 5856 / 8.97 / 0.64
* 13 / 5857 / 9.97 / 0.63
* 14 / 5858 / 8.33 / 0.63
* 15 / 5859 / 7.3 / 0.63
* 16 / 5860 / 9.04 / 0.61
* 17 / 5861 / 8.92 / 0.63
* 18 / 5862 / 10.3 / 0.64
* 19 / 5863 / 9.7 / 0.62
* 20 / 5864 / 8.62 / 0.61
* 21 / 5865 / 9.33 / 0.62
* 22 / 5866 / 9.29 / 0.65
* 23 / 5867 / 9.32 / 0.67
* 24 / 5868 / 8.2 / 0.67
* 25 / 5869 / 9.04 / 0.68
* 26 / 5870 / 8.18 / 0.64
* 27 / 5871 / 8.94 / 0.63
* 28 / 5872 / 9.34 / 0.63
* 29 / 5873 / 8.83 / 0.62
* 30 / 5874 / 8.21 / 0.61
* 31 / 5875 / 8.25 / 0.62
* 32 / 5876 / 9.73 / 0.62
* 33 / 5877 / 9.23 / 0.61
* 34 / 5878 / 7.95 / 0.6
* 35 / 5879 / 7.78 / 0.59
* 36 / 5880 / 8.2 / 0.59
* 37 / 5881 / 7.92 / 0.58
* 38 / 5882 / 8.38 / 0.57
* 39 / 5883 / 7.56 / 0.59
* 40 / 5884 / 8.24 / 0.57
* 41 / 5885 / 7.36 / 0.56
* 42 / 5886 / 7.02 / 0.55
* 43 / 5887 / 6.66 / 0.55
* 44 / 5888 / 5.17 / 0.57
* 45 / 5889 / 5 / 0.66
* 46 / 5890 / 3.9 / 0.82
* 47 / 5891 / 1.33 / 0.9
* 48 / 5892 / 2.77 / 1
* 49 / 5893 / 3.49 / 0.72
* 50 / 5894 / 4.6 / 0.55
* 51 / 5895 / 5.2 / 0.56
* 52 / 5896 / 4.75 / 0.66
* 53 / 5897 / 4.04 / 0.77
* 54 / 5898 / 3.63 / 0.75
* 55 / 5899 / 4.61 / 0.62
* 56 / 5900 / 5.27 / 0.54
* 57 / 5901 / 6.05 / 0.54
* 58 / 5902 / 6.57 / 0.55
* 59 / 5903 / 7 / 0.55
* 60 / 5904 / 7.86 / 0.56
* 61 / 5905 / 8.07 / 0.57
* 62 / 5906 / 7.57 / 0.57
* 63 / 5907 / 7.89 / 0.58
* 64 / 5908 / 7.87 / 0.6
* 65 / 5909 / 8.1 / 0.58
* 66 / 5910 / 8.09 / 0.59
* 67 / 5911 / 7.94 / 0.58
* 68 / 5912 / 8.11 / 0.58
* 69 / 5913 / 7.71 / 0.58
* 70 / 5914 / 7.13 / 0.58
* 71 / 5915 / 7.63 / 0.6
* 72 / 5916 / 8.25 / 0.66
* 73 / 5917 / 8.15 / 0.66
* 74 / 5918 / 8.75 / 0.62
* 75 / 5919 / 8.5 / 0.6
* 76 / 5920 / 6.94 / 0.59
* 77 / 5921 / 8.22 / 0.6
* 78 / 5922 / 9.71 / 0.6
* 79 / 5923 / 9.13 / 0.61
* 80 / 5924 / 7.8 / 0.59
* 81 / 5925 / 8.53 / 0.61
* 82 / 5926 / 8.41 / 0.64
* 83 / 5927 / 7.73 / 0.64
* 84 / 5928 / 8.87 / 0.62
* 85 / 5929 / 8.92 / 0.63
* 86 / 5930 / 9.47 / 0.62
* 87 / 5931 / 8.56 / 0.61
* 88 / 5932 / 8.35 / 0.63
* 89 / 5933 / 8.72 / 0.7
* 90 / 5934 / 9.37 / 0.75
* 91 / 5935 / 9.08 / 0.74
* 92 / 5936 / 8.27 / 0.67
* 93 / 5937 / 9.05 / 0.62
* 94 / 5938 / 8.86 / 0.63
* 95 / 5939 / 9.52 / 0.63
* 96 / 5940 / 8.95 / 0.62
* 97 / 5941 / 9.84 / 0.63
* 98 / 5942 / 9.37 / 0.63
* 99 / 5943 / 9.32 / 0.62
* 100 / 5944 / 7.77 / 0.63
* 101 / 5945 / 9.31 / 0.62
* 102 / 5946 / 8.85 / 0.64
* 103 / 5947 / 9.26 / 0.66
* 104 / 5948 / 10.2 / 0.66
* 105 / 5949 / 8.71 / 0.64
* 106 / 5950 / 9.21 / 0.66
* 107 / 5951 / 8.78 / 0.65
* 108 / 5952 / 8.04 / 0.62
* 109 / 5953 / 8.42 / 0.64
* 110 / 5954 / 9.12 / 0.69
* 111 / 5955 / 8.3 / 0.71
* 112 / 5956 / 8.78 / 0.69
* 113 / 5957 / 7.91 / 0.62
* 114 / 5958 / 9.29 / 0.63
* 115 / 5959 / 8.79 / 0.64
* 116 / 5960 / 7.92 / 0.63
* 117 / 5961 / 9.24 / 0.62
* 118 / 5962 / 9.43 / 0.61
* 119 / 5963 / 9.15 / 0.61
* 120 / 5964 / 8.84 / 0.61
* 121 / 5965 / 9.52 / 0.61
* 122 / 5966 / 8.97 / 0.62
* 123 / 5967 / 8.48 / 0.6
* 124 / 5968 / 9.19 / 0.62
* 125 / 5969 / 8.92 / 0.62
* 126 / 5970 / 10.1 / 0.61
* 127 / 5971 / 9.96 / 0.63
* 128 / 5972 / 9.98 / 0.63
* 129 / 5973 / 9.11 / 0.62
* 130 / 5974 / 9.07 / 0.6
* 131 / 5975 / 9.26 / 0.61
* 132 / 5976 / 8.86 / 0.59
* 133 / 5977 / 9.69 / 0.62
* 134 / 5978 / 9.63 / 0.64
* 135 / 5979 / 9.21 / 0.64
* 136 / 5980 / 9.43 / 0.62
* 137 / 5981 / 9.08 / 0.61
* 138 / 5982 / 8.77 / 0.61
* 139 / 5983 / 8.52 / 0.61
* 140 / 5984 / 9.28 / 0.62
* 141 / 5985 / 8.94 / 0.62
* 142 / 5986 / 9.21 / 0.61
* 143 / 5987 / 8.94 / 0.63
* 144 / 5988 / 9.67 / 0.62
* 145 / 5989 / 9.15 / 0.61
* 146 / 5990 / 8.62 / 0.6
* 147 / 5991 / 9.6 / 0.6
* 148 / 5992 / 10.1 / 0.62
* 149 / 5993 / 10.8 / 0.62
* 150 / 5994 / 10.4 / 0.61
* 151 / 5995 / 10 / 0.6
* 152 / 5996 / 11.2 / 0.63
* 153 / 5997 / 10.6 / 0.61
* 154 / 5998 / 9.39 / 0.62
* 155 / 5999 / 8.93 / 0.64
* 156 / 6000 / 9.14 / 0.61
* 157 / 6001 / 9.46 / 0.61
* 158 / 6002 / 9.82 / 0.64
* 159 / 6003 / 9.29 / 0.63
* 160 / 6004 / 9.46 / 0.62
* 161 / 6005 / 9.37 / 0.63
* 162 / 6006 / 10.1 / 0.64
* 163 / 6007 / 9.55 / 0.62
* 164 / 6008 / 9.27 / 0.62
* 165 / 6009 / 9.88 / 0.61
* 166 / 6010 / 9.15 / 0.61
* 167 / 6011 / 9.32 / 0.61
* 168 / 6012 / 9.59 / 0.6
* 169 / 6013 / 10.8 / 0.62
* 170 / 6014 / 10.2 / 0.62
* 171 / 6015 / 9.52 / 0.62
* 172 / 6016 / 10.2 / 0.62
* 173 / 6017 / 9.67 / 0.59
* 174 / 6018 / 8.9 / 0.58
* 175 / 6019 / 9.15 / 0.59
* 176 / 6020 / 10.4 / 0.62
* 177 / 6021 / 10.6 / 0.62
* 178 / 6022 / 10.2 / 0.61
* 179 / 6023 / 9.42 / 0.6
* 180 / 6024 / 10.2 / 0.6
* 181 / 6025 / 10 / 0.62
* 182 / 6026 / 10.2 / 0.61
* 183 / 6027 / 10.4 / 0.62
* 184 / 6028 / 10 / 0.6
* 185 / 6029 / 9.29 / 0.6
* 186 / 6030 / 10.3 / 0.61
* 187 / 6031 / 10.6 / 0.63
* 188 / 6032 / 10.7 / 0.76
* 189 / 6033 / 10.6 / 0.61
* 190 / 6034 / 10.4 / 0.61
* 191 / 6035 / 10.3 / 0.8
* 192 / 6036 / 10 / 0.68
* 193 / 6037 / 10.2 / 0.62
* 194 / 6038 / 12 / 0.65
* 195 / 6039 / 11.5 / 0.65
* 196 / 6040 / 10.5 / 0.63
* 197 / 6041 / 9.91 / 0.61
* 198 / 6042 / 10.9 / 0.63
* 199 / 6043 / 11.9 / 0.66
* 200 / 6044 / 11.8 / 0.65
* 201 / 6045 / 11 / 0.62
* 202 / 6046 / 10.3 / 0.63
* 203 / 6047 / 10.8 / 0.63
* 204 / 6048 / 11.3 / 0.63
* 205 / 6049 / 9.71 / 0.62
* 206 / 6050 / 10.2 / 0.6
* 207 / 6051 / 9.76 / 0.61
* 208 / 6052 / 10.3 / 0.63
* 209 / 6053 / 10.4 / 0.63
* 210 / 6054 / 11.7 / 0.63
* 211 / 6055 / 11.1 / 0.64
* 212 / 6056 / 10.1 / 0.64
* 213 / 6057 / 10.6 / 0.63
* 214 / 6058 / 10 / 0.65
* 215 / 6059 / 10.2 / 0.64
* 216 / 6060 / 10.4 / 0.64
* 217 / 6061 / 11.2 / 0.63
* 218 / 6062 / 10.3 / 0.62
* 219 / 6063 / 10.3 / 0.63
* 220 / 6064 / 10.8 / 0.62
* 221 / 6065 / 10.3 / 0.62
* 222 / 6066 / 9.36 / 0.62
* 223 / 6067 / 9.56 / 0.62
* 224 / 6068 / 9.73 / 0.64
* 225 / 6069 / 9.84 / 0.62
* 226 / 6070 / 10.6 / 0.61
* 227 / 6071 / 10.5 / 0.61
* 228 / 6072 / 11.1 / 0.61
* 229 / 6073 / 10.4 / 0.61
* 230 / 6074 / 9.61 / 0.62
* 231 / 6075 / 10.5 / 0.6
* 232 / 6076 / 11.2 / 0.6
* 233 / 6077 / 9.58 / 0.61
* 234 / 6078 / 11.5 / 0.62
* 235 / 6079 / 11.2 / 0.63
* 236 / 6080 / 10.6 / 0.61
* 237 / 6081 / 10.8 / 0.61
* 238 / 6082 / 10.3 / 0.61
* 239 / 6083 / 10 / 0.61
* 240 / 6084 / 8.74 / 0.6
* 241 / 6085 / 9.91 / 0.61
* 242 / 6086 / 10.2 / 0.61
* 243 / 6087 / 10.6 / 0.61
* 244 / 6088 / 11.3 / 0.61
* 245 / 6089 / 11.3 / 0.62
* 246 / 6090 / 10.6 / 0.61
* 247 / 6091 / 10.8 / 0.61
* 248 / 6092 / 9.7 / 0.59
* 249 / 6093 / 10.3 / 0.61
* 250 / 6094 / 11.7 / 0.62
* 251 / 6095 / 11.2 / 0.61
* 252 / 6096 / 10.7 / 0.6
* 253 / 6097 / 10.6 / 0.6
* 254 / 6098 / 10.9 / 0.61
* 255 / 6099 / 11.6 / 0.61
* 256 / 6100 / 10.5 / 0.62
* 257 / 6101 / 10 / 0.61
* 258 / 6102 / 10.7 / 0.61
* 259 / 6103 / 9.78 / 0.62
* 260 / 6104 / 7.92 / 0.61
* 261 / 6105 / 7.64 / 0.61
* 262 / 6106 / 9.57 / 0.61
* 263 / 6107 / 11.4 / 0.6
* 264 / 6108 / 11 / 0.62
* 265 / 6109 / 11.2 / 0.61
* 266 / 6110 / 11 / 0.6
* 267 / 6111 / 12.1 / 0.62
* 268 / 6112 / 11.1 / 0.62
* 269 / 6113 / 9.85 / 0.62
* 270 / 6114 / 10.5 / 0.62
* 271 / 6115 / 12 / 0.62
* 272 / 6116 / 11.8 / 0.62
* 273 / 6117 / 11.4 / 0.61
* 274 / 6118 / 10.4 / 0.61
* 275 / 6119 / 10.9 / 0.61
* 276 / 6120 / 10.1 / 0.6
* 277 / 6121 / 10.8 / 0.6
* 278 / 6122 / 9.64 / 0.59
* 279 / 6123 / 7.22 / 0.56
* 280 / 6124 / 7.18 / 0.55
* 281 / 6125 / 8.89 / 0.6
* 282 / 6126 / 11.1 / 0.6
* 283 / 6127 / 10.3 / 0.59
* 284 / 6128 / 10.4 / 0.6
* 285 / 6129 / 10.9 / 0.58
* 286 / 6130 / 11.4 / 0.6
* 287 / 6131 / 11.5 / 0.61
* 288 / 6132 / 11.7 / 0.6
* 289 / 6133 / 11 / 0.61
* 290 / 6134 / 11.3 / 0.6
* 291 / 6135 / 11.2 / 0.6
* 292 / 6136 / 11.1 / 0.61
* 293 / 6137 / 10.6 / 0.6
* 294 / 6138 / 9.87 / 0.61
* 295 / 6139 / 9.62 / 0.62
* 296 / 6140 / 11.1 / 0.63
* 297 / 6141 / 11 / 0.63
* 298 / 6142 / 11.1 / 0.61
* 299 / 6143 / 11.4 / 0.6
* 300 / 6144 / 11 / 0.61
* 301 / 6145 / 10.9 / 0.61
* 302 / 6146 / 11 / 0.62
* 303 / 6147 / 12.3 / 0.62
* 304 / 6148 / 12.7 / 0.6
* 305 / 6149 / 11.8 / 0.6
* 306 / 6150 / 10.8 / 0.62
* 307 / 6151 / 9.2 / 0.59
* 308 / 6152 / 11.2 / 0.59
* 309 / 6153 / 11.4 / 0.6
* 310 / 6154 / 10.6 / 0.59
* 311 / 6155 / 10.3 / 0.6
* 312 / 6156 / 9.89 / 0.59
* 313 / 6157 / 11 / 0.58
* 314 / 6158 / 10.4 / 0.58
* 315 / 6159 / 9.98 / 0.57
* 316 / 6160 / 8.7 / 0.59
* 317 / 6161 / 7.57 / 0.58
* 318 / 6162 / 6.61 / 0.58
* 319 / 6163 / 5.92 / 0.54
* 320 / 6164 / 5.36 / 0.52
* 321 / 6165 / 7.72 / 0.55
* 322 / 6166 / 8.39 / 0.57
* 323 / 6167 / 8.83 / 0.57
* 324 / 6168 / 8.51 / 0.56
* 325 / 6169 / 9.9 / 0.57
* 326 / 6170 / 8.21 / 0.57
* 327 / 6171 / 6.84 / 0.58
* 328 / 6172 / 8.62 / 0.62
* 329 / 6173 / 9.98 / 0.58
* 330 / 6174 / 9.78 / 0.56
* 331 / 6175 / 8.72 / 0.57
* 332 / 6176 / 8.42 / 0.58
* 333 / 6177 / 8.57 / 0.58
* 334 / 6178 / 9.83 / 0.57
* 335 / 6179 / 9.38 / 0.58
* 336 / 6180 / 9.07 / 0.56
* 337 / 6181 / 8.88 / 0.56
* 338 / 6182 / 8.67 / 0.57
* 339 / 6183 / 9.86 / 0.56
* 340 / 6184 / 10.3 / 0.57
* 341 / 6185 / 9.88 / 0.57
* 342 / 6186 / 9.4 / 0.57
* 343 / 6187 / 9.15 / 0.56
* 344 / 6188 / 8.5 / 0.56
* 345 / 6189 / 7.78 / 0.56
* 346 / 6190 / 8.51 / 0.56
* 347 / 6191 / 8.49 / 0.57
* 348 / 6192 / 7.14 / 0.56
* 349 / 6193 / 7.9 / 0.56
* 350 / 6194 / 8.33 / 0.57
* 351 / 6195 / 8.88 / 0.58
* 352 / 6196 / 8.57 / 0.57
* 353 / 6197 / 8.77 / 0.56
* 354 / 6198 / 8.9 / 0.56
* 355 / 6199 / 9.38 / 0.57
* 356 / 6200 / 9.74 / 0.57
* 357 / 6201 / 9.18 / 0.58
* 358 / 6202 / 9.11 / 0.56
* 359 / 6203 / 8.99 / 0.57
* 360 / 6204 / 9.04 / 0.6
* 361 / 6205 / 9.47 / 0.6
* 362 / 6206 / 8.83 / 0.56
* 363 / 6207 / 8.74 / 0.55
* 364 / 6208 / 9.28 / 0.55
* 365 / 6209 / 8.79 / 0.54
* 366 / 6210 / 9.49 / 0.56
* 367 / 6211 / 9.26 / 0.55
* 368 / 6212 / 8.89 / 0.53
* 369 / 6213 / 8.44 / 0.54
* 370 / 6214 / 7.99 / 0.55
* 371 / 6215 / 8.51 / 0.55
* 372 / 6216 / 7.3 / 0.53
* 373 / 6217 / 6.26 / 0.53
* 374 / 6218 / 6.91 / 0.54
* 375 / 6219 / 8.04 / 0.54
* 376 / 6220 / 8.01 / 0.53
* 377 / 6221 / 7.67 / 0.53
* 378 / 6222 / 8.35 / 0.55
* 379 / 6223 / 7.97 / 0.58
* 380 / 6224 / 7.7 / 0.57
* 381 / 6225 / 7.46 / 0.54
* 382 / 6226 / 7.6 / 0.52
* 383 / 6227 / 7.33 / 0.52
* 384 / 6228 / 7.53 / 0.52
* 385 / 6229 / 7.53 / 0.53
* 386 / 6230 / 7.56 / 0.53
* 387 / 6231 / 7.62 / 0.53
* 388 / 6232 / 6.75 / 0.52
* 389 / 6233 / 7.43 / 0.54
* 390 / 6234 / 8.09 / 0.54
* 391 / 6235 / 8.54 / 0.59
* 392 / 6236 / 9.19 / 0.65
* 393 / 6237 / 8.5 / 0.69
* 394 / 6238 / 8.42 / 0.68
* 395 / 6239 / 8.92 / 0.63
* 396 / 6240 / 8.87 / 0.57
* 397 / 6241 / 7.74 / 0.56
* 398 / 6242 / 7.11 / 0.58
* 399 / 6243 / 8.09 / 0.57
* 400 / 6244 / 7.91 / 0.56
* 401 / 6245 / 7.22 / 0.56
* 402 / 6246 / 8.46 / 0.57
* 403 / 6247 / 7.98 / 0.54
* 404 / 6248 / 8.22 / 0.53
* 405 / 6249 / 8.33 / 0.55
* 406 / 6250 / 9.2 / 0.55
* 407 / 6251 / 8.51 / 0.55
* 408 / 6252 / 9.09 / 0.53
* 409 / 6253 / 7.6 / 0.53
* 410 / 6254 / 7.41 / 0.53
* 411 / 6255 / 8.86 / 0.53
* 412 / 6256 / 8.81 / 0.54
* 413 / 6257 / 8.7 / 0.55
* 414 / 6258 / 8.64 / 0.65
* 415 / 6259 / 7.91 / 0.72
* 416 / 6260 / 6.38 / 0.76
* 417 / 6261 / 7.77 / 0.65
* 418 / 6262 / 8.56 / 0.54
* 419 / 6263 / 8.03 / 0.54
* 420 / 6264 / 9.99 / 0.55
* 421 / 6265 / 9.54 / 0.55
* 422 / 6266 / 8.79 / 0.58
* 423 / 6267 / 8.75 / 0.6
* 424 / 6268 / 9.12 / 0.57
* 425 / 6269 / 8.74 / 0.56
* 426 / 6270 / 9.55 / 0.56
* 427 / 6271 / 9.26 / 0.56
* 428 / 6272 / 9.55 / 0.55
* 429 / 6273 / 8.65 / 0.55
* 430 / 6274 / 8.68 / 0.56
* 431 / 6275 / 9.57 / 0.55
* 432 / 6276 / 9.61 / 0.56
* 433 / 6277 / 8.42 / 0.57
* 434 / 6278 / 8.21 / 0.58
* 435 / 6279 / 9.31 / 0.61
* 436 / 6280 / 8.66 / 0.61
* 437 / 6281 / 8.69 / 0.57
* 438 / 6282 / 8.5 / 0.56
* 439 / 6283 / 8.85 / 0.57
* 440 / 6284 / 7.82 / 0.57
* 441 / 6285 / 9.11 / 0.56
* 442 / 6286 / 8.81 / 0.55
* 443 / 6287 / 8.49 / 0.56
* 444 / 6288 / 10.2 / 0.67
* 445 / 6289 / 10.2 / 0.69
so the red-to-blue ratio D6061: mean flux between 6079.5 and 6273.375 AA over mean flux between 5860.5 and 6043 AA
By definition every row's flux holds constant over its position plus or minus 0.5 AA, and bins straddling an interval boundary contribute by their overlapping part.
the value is 1.1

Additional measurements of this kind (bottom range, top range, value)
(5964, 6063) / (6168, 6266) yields 0.85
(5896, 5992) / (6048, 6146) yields 1.23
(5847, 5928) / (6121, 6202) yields 1.24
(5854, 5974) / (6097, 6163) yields 1.29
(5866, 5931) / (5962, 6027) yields 1.30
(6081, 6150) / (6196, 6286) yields 0.79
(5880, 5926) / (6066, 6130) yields 1.53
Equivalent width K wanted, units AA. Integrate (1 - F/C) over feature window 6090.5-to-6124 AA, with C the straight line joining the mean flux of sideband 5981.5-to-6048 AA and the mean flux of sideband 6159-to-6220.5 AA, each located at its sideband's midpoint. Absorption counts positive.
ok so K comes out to -4.3 AA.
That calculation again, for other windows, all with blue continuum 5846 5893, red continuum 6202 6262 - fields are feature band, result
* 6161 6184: -0.87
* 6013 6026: -2.77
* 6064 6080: -4.27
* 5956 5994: -4.82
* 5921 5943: -1.87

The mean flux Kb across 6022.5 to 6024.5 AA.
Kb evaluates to 9.81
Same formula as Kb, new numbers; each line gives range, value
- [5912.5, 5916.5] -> 7.68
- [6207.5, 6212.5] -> 9.14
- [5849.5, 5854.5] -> 9.28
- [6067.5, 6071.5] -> 10.2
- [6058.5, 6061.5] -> 10.6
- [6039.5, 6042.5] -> 10.4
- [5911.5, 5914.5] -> 7.65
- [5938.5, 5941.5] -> 9.44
